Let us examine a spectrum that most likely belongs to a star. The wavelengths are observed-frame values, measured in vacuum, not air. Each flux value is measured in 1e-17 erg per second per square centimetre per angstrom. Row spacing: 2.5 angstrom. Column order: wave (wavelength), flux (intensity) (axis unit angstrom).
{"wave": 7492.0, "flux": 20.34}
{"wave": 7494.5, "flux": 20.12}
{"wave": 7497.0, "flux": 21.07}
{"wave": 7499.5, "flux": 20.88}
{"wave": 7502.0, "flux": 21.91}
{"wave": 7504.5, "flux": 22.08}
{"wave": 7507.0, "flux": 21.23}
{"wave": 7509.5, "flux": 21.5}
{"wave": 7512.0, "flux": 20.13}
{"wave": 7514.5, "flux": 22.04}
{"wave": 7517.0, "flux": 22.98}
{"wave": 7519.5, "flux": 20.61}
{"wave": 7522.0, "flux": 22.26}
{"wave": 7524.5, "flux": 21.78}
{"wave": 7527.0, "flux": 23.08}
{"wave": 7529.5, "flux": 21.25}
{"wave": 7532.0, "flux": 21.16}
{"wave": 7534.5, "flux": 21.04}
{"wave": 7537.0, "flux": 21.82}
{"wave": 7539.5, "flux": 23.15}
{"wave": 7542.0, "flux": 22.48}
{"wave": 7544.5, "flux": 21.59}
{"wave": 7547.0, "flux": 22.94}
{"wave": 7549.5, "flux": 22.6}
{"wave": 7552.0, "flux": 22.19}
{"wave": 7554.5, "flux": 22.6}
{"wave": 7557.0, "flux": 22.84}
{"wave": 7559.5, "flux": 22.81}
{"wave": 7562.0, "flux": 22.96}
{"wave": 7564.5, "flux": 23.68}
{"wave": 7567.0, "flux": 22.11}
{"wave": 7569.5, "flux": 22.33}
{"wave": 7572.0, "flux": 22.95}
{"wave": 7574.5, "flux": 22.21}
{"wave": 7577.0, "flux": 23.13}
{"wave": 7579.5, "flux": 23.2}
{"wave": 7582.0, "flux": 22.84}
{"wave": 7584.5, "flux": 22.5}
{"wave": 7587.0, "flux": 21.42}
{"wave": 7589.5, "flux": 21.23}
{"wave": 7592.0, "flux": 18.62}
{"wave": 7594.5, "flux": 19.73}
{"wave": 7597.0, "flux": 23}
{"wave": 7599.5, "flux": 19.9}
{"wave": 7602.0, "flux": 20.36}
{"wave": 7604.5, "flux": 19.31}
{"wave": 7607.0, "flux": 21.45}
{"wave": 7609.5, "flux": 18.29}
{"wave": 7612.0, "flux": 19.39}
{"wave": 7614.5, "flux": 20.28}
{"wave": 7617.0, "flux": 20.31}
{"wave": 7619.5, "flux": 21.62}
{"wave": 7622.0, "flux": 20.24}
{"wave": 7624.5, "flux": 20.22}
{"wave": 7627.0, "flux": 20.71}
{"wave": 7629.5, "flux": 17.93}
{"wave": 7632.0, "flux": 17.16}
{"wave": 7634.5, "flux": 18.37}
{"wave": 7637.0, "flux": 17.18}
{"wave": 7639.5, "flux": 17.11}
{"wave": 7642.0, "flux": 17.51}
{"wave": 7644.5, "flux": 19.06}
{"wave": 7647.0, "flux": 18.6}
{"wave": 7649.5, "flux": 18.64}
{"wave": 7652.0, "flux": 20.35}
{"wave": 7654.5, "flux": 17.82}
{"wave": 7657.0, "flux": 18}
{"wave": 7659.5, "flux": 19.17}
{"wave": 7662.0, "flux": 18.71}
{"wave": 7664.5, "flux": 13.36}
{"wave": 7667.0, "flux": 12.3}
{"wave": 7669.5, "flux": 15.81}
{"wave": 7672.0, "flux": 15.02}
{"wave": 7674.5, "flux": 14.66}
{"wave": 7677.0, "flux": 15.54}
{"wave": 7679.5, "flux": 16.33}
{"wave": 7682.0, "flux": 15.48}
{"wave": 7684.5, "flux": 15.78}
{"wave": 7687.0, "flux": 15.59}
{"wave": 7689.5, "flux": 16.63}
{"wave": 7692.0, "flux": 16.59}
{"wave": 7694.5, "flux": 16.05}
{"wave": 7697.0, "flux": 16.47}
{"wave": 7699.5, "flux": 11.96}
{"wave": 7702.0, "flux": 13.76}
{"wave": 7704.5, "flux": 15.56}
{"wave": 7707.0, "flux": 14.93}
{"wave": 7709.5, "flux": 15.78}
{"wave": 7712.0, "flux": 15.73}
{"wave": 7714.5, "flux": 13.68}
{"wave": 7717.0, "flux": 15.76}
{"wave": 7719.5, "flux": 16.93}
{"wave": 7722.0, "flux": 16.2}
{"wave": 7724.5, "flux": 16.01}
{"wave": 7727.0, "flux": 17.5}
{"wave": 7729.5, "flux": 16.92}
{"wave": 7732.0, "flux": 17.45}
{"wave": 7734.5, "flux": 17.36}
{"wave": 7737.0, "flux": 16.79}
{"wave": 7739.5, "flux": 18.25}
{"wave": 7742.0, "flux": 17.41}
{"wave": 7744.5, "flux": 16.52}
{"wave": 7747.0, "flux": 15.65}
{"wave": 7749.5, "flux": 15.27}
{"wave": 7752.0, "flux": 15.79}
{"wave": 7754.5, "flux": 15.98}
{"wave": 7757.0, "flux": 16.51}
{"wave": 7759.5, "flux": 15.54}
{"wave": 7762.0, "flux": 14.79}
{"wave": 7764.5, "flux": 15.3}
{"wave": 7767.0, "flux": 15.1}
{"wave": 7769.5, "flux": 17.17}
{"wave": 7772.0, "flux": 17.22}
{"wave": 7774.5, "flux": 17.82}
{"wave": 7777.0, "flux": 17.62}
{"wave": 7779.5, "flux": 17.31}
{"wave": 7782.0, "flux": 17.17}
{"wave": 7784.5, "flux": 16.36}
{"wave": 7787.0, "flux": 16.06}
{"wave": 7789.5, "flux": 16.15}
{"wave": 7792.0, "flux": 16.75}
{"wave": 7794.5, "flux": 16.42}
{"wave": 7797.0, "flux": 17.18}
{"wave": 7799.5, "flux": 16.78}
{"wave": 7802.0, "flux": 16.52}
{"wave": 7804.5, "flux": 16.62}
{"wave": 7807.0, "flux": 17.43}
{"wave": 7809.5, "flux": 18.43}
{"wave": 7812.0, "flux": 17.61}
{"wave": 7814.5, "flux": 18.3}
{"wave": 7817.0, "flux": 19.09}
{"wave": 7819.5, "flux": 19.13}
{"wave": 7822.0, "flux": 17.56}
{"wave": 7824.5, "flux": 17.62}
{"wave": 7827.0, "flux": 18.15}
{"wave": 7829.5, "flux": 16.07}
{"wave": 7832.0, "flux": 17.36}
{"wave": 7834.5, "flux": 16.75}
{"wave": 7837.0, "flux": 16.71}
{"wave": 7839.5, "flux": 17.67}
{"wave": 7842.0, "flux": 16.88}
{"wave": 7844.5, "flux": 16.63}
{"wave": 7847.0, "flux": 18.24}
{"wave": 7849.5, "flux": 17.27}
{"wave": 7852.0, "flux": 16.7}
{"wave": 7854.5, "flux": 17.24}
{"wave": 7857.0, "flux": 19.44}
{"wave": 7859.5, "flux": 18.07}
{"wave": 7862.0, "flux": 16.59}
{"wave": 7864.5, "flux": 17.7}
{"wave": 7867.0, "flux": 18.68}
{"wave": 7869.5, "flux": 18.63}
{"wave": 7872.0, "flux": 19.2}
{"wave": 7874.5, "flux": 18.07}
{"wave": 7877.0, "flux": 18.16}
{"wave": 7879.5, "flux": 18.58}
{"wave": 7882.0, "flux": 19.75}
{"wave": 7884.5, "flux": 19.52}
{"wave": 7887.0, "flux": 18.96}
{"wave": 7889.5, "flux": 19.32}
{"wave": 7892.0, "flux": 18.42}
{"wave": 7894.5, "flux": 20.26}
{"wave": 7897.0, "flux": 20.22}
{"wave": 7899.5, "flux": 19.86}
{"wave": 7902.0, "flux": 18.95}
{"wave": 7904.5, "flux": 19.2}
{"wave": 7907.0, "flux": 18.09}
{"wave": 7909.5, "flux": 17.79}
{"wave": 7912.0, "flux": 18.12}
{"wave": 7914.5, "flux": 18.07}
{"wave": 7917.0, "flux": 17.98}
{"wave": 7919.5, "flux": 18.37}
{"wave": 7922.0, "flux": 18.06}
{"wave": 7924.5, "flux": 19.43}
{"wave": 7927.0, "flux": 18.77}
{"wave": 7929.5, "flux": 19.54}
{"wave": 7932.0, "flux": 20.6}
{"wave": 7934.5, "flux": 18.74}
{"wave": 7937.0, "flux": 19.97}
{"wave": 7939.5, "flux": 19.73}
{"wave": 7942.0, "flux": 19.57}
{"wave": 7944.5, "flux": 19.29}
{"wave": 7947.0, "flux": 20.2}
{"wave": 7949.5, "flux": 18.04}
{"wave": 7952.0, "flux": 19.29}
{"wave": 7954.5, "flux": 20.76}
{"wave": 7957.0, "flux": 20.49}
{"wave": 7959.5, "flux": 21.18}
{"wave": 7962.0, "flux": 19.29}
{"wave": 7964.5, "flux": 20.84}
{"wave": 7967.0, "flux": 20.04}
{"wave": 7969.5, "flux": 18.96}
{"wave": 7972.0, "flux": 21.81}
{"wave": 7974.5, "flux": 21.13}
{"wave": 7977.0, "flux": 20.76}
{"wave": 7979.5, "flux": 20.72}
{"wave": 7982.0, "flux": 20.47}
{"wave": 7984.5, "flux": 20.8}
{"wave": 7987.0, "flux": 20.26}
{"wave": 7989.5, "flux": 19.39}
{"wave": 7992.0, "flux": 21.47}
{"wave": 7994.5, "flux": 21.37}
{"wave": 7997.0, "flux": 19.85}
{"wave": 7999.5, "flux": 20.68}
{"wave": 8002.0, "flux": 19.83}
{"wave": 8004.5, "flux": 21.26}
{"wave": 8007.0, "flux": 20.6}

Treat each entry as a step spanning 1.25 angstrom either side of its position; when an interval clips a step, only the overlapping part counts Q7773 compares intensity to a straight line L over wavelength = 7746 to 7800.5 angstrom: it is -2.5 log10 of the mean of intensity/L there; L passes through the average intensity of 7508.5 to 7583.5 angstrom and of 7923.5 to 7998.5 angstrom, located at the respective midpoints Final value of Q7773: 0.28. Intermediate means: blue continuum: 22.3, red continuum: 20.1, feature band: 16.4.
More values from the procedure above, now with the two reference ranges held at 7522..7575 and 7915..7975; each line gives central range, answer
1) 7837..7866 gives 0.16 mag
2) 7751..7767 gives 0.32 mag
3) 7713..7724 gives 0.33 mag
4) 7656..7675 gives 0.33 mag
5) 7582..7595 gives 0.06 mag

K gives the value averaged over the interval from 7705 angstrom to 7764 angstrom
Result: 16.2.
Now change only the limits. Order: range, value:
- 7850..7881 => 18.1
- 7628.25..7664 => 18.2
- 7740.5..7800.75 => 16.4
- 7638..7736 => 16.3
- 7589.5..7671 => 18.8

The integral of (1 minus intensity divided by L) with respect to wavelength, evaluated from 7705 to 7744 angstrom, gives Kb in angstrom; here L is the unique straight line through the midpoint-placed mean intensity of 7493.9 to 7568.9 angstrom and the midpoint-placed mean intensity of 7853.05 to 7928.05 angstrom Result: 7.2 angstrom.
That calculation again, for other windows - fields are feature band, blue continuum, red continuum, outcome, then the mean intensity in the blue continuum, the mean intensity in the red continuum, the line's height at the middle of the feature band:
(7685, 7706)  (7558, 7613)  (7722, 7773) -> 3.17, 21.5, 16.4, 18.1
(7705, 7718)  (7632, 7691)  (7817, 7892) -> 1.47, 16.8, 18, 17.1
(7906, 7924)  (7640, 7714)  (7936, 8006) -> 1.27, 16.2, 20.3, 19.5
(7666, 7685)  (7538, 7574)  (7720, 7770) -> 3.60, 22.6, 16.4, 18.7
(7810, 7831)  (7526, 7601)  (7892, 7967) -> 2.30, 22.1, 19.3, 20.2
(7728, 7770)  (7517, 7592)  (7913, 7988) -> 9.39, 22.3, 19.8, 21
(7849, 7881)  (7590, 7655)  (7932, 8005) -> 3.06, 19.4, 20.2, 20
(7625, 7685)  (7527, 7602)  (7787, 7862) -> 9.64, 22.1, 17.4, 20.4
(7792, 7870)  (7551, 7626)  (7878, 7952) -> 8.64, 21.5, 19.1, 19.7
